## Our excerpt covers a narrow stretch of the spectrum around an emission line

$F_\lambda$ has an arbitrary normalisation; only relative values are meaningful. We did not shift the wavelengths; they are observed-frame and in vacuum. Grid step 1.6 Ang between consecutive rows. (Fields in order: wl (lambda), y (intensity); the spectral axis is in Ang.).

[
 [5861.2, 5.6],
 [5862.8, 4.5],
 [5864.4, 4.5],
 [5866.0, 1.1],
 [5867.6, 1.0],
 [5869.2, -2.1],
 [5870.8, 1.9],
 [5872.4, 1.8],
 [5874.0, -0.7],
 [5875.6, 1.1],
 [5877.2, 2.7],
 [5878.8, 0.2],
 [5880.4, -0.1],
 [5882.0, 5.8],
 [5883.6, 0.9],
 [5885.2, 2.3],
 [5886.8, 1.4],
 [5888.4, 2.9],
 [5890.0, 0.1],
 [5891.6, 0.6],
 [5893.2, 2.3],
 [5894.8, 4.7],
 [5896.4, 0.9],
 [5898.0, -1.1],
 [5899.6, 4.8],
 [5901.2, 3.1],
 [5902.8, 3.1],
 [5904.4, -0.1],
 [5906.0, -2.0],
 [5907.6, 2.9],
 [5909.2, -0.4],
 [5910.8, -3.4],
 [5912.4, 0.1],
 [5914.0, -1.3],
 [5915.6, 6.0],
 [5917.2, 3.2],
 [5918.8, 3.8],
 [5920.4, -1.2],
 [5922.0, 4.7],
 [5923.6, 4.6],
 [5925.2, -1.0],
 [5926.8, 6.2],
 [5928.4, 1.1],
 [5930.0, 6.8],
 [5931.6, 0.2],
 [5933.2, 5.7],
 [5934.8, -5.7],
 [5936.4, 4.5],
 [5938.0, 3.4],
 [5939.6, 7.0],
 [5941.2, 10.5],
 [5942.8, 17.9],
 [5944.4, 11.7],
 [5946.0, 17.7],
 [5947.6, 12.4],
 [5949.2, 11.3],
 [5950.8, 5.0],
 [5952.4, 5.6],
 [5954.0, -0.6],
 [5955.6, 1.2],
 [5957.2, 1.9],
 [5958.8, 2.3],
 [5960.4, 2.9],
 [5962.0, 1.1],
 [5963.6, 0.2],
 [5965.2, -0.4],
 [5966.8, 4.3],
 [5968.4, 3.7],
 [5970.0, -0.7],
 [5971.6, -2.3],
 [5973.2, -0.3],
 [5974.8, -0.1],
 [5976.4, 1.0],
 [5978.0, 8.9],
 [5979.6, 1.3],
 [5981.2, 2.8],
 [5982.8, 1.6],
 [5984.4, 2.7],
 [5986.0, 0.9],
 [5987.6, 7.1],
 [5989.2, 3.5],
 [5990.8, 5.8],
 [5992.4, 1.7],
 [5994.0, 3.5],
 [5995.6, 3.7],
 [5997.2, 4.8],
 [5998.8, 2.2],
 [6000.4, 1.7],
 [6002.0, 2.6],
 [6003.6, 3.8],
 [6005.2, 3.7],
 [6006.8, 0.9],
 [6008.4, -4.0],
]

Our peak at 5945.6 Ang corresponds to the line [O II]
